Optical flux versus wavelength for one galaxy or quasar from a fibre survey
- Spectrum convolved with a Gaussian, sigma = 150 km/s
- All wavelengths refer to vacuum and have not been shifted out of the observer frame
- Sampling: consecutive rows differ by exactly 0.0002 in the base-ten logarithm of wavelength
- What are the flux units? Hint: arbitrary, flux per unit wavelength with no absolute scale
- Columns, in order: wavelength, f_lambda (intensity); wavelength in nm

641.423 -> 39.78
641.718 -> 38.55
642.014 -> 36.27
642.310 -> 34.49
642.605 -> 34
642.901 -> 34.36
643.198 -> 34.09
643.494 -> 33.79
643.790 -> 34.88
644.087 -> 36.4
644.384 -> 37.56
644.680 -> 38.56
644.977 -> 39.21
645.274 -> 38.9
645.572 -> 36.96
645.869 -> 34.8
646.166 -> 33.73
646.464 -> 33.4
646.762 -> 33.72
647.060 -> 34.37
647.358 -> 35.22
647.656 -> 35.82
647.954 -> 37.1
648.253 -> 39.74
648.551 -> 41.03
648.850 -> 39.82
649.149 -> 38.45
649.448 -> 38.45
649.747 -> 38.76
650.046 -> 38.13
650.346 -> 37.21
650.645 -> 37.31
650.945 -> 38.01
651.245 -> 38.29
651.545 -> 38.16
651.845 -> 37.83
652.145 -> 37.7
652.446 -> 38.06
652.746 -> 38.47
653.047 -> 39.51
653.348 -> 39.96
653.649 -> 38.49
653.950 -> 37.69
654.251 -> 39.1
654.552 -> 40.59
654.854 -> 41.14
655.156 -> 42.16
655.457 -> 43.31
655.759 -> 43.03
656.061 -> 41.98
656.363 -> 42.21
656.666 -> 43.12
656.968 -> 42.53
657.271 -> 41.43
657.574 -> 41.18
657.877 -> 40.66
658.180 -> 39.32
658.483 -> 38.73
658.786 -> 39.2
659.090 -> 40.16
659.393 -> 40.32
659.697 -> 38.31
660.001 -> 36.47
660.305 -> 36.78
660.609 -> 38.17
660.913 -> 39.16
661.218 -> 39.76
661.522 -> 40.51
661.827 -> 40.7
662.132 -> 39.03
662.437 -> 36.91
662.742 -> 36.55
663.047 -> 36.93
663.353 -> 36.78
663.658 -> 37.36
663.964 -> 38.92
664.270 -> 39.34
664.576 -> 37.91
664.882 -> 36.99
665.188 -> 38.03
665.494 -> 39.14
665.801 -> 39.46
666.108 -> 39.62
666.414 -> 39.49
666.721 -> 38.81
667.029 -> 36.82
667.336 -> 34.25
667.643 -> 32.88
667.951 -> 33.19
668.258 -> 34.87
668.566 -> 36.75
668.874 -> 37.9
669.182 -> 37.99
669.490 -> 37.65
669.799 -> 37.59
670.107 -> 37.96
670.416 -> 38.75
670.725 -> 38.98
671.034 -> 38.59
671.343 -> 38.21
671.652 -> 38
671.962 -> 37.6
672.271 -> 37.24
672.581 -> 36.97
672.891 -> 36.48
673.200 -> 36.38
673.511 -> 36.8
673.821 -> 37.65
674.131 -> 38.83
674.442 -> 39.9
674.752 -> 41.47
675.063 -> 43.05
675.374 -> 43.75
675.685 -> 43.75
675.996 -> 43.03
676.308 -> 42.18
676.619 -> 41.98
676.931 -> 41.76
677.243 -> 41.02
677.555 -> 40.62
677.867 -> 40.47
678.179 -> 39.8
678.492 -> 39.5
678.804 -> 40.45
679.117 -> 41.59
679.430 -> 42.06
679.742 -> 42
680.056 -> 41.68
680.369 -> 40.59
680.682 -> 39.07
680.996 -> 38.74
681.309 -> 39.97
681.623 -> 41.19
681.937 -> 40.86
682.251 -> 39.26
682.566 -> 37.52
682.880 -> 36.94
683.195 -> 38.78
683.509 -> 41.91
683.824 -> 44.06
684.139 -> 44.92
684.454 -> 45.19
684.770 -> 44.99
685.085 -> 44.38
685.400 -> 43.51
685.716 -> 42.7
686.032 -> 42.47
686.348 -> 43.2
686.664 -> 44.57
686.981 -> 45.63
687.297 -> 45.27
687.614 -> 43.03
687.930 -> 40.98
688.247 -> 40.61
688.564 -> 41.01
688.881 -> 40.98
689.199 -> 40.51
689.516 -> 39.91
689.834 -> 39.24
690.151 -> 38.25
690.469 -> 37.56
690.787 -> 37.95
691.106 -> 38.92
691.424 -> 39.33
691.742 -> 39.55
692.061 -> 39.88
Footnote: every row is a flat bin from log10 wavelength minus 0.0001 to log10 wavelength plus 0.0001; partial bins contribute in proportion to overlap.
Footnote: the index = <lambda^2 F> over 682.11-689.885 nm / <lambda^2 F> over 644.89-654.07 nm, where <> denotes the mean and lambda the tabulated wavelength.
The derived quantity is 1.25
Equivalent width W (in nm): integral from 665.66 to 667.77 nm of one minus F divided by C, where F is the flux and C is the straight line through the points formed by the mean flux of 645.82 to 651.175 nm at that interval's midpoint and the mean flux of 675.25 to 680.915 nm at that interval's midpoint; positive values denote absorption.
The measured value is 0.12 nm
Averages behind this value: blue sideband 37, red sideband 41.4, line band 37.4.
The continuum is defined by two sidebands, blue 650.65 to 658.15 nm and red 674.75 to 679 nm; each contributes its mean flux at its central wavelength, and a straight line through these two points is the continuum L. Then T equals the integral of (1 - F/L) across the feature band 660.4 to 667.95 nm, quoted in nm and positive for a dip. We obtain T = 0.52 nm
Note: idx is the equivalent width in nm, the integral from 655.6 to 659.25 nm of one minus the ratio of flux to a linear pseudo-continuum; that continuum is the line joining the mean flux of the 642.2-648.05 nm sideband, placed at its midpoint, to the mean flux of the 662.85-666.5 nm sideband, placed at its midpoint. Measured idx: -0.38 nm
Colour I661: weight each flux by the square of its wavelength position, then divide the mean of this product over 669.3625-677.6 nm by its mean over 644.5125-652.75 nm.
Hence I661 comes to 1.1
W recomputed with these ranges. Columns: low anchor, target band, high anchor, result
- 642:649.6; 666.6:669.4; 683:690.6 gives 0.25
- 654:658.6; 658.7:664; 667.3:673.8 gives 0.18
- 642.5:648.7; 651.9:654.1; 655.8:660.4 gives 0.00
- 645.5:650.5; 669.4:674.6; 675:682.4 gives 0.31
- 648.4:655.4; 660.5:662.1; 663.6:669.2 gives -0.07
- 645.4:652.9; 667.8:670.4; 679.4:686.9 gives 0.20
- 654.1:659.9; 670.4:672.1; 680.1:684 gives 0.09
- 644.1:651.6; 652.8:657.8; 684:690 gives -0.35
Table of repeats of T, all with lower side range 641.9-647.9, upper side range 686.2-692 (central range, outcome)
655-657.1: -0.33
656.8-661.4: -0.28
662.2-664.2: 0.02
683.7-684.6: -0.10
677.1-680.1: -0.10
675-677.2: -0.19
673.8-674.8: -0.01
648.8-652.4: -0.19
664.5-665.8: -0.01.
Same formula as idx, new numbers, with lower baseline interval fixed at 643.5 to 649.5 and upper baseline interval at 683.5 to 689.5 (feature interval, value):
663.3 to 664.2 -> 0.04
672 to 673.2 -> 0.12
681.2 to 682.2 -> 0.04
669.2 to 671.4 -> 0.13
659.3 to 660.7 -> 0.04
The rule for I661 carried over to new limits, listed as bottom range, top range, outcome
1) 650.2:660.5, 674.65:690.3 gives 1.14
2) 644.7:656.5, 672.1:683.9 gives 1.14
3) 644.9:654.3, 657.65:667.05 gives 1.07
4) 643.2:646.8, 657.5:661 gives 1.13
